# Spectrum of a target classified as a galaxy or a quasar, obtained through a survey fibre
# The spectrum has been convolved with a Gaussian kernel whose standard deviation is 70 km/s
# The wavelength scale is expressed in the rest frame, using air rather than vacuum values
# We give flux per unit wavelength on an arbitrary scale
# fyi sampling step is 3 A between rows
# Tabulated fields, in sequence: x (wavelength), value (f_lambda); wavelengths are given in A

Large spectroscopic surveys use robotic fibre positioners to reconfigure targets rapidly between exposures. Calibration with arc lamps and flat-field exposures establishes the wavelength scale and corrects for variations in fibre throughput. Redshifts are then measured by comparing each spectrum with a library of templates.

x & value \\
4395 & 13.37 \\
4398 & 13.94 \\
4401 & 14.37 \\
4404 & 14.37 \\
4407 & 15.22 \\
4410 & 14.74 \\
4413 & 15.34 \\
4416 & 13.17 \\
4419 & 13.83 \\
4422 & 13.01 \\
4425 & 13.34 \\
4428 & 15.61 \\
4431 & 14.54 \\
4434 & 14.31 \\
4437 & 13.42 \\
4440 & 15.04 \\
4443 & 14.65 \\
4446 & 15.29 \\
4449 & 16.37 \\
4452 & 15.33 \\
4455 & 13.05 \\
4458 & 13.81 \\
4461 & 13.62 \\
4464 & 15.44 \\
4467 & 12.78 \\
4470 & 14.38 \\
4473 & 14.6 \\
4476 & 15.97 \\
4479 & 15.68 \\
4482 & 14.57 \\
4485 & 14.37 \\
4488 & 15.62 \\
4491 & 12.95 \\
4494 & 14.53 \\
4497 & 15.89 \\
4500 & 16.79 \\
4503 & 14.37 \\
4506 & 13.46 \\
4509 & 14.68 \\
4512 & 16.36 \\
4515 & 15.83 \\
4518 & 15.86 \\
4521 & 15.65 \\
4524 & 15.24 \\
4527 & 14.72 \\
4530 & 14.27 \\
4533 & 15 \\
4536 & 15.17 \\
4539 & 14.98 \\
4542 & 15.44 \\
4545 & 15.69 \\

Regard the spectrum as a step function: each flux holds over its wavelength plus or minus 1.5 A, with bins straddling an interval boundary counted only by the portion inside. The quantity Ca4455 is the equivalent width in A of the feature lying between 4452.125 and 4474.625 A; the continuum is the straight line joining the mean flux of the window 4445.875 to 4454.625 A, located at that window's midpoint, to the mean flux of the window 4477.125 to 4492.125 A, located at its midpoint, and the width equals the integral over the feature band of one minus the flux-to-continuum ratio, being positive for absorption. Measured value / 1.60 A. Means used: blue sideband 15.4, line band 14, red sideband 14.7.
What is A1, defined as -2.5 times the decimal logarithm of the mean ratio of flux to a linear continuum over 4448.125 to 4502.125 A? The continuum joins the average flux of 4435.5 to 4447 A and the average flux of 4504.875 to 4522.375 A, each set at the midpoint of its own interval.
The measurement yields 0.014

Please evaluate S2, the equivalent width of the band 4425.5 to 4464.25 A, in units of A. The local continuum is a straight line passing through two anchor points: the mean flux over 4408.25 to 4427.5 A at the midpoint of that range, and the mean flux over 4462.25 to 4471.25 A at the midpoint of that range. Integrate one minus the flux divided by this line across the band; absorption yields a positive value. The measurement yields -1.3 A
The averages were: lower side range 14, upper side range 14.2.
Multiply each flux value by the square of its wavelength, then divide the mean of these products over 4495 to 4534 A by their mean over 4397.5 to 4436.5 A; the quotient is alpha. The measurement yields 1.11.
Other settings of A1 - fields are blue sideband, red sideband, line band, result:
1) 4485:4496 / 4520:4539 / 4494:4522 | -0.05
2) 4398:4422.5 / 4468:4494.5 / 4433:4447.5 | -0.01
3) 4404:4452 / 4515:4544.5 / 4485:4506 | 0.01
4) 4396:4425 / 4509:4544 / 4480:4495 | 0.03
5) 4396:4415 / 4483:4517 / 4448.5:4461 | 0.03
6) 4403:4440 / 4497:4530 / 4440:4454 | -0.05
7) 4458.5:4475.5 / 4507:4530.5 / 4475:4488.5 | -0.05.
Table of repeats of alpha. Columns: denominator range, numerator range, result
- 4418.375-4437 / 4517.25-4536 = 1.12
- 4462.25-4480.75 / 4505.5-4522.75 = 1.06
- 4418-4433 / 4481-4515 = 1.09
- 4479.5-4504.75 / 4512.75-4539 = 1.04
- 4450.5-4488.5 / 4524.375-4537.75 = 1.05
